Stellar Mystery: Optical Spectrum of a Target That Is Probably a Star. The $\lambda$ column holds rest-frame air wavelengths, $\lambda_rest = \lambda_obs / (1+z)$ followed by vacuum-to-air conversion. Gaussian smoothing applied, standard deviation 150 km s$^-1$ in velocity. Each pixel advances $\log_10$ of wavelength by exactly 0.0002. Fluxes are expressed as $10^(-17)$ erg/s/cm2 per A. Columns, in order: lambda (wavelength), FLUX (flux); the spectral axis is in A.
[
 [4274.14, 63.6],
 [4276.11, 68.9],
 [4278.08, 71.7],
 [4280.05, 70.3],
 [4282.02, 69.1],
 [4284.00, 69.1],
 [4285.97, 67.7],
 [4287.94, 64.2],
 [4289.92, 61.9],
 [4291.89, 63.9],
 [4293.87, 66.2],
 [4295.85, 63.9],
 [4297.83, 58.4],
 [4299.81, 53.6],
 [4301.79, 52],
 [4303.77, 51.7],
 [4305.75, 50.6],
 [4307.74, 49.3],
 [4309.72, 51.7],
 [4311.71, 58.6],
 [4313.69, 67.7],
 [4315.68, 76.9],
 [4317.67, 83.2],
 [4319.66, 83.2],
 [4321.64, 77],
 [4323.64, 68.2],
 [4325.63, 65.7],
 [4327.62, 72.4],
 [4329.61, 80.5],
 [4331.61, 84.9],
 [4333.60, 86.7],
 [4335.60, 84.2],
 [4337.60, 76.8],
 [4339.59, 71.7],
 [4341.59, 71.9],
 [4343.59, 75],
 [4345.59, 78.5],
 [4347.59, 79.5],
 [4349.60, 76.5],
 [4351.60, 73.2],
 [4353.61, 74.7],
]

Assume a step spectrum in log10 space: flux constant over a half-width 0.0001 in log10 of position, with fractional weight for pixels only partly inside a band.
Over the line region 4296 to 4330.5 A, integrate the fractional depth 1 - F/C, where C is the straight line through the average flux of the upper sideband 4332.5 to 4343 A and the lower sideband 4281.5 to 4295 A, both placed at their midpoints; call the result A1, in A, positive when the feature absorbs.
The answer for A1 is 3.7 A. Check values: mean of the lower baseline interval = 65.9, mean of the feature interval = 64.7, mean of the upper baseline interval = 78.2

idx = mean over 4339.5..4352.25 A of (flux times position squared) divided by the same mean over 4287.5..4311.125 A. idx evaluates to 1.35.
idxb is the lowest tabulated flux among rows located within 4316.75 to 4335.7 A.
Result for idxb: 65.7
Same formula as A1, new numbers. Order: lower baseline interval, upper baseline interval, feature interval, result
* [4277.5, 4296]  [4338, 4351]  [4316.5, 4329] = -0.5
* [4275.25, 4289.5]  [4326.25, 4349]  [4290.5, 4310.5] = 4.3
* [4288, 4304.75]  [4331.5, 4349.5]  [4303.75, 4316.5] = 1.4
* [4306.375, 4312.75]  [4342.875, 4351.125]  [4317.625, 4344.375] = -4.2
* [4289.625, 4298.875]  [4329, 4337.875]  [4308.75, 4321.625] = 0.6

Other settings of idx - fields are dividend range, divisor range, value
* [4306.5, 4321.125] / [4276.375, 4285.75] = 0.98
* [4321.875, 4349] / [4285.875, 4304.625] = 1.30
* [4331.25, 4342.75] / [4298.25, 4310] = 1.55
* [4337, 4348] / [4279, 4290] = 1.15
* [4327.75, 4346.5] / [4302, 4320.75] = 1.26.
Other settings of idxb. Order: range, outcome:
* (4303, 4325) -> 49.3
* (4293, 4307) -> 50.6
